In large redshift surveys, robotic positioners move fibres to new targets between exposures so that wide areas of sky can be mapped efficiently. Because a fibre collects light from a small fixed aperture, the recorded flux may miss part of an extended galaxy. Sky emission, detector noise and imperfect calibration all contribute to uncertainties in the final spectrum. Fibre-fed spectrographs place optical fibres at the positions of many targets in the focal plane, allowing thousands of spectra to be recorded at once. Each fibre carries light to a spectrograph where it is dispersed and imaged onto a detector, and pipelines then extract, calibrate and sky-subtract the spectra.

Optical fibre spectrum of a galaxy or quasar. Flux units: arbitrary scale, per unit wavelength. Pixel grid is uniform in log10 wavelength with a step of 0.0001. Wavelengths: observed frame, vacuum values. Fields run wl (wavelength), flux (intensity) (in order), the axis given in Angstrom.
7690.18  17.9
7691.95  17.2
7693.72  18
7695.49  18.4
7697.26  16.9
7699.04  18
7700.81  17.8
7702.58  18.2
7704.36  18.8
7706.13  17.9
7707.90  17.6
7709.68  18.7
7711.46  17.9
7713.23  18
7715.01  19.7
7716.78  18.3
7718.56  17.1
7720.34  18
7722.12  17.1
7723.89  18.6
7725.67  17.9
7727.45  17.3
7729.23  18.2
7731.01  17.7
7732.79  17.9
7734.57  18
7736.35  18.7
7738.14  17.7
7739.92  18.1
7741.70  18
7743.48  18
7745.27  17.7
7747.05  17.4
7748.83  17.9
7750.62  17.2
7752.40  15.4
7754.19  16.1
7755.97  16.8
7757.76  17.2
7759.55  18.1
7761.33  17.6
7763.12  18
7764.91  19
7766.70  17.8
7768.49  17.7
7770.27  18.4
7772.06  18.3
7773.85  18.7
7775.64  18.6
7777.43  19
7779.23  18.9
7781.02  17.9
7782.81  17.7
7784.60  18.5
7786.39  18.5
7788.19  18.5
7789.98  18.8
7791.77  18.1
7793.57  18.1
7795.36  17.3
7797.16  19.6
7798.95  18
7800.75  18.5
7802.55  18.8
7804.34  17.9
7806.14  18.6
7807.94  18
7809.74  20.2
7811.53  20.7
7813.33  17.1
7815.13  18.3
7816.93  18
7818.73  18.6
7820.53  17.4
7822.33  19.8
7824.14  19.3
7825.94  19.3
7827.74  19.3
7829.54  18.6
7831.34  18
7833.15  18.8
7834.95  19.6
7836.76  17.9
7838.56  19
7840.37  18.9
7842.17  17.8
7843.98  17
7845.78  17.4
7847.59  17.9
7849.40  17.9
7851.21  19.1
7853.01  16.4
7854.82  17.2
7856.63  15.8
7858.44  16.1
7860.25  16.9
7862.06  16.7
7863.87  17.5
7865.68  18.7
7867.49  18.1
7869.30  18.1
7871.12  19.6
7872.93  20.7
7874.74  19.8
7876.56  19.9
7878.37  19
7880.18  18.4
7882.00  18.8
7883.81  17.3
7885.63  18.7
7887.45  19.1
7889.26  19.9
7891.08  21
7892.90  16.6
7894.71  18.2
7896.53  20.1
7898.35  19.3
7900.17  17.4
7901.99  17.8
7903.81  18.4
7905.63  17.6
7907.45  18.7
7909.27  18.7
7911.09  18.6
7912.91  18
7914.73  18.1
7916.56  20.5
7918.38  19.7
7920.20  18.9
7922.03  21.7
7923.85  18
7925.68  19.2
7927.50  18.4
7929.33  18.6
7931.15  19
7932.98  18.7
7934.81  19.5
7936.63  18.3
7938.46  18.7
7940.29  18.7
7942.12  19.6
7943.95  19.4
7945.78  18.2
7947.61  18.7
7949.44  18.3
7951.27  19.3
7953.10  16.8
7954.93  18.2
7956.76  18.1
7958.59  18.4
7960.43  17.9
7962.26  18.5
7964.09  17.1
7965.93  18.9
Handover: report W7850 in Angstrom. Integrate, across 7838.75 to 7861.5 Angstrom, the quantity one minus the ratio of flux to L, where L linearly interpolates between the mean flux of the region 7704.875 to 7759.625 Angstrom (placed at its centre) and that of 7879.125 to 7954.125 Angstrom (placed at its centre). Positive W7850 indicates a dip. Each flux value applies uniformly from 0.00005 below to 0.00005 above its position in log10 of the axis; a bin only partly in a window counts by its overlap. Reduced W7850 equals 1.22 Angstrom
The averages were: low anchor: 17.7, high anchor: 18.8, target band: 17.4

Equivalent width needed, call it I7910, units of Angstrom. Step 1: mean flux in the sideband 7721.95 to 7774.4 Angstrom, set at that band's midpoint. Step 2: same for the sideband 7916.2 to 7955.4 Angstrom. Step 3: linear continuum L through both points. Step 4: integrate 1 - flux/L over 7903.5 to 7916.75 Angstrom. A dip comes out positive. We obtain 0.2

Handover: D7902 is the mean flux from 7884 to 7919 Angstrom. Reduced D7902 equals 18.7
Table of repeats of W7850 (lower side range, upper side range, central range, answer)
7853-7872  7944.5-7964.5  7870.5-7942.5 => -4.6 Angstrom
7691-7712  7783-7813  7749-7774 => 1.1 Angstrom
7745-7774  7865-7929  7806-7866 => 0.5 Angstrom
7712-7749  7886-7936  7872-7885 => -0.3 Angstrom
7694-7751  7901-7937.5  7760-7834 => -0.8 Angstrom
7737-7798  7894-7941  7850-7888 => 0.7 Angstrom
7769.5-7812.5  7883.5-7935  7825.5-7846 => 0.2 Angstrom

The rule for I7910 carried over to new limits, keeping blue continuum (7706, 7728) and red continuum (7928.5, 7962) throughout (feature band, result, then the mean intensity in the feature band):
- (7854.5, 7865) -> 0.95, 16.7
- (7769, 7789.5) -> -0.31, 18.5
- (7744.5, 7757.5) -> 0.84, 16.9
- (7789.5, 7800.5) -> -0.06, 18.3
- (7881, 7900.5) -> -0.38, 18.8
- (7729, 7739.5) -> 0.02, 18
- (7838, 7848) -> 0.20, 18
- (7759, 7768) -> 0.03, 18.1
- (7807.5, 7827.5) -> -0.61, 18.8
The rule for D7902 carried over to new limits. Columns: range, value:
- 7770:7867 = 18.3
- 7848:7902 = 18.3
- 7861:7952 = 18.8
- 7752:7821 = 18.2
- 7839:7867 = 17.5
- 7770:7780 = 18.6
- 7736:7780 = 17.8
